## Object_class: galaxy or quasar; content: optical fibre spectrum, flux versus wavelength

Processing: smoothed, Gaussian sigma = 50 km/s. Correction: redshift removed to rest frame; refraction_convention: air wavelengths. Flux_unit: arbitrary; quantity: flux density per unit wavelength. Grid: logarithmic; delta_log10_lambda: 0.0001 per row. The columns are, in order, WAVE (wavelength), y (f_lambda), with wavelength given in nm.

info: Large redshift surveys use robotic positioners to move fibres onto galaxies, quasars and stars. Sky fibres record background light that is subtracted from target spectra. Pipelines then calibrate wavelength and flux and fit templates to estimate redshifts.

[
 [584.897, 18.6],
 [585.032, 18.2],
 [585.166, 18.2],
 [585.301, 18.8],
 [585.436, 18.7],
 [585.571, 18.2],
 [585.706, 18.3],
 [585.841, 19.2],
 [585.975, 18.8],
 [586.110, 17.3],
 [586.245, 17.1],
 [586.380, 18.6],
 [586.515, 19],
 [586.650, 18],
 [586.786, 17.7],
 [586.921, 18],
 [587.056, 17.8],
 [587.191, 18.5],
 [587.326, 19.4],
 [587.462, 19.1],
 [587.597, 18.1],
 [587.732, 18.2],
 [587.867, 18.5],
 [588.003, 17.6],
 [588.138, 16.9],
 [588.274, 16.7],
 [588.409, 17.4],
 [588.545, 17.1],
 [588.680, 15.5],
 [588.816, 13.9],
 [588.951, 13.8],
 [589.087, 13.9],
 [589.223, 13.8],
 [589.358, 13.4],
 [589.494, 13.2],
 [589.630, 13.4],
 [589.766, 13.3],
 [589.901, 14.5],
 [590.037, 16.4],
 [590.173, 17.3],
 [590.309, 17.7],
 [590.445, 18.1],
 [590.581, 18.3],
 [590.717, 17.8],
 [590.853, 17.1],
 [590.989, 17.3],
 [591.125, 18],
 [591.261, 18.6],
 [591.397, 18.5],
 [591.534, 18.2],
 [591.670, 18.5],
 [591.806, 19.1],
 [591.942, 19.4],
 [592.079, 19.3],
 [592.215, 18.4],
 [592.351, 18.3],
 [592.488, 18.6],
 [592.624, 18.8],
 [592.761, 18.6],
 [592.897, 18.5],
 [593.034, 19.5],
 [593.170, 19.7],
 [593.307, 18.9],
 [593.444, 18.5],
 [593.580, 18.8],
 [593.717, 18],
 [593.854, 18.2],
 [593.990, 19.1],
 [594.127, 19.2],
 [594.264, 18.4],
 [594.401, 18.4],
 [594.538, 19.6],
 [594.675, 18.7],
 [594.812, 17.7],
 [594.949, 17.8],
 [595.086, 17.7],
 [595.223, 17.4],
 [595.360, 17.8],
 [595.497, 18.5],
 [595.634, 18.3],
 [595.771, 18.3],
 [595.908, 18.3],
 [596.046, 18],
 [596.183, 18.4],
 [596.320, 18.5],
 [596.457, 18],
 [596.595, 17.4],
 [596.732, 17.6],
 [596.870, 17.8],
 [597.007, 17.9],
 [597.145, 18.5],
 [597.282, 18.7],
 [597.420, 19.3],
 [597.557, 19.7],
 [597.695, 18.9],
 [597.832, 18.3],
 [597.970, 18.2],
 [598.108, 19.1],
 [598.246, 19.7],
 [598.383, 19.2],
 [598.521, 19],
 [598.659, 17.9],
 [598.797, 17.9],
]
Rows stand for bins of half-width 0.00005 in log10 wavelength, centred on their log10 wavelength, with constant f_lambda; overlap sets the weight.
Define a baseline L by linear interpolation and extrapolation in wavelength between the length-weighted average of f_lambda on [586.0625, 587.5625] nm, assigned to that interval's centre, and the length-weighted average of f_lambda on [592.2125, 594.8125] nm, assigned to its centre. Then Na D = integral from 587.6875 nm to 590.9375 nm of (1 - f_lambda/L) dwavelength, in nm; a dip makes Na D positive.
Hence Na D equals 0.43 nm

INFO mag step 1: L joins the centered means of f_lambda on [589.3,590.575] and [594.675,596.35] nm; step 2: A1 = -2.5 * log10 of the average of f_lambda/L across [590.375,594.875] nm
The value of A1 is -0.12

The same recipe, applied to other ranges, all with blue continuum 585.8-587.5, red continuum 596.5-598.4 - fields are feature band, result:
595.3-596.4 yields 0.02 mag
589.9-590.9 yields 0.07 mag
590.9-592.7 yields 0.00 mag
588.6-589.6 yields 0.30 mag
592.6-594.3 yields -0.02 mag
